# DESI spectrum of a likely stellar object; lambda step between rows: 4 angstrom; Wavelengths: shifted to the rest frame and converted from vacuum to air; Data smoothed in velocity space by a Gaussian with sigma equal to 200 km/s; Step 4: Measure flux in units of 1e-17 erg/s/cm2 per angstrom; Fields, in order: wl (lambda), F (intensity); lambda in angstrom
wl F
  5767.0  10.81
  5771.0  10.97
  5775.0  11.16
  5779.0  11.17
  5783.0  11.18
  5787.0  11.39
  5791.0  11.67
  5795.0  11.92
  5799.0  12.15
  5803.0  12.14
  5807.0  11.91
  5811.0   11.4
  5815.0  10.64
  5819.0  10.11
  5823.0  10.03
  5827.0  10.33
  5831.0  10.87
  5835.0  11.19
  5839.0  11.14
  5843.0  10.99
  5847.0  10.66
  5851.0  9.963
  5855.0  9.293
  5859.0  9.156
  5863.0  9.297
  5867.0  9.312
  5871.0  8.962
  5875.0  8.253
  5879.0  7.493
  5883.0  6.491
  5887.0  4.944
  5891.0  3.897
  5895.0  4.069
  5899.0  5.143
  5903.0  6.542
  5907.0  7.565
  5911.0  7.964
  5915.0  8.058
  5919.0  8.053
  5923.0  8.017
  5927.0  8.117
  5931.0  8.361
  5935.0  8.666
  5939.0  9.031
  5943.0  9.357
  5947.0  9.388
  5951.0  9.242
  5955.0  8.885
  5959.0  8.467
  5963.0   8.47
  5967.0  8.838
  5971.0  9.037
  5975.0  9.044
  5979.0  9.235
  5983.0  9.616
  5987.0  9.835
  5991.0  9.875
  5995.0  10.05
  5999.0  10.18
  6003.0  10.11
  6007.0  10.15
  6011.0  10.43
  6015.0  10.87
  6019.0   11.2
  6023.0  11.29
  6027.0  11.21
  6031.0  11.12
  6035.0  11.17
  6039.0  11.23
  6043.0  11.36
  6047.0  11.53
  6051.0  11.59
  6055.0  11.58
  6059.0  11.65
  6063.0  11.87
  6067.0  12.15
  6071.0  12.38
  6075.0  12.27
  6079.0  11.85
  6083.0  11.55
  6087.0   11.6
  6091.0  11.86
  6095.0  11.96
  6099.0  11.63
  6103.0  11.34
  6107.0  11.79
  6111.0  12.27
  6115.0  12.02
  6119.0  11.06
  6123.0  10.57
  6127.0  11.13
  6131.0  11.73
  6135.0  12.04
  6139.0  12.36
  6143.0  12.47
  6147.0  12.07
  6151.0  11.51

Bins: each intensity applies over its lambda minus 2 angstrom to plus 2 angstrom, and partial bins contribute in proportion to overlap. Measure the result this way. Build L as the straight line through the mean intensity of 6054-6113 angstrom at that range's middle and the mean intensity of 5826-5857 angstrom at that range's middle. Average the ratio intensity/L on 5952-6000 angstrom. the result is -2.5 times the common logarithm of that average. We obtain 0.21 mag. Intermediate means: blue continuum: 10.6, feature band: 9.27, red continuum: 11.9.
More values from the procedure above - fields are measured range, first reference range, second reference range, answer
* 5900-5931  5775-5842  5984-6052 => 0.38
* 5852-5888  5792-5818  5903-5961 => 0.21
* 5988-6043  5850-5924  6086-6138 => -0.09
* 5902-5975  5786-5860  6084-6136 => 0.30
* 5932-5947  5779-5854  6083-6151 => 0.25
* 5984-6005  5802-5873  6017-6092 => 0.13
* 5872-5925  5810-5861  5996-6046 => 0.50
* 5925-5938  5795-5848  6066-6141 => 0.32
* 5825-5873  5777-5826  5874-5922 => -0.13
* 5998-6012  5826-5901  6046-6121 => 0.04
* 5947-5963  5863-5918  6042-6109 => -0.03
